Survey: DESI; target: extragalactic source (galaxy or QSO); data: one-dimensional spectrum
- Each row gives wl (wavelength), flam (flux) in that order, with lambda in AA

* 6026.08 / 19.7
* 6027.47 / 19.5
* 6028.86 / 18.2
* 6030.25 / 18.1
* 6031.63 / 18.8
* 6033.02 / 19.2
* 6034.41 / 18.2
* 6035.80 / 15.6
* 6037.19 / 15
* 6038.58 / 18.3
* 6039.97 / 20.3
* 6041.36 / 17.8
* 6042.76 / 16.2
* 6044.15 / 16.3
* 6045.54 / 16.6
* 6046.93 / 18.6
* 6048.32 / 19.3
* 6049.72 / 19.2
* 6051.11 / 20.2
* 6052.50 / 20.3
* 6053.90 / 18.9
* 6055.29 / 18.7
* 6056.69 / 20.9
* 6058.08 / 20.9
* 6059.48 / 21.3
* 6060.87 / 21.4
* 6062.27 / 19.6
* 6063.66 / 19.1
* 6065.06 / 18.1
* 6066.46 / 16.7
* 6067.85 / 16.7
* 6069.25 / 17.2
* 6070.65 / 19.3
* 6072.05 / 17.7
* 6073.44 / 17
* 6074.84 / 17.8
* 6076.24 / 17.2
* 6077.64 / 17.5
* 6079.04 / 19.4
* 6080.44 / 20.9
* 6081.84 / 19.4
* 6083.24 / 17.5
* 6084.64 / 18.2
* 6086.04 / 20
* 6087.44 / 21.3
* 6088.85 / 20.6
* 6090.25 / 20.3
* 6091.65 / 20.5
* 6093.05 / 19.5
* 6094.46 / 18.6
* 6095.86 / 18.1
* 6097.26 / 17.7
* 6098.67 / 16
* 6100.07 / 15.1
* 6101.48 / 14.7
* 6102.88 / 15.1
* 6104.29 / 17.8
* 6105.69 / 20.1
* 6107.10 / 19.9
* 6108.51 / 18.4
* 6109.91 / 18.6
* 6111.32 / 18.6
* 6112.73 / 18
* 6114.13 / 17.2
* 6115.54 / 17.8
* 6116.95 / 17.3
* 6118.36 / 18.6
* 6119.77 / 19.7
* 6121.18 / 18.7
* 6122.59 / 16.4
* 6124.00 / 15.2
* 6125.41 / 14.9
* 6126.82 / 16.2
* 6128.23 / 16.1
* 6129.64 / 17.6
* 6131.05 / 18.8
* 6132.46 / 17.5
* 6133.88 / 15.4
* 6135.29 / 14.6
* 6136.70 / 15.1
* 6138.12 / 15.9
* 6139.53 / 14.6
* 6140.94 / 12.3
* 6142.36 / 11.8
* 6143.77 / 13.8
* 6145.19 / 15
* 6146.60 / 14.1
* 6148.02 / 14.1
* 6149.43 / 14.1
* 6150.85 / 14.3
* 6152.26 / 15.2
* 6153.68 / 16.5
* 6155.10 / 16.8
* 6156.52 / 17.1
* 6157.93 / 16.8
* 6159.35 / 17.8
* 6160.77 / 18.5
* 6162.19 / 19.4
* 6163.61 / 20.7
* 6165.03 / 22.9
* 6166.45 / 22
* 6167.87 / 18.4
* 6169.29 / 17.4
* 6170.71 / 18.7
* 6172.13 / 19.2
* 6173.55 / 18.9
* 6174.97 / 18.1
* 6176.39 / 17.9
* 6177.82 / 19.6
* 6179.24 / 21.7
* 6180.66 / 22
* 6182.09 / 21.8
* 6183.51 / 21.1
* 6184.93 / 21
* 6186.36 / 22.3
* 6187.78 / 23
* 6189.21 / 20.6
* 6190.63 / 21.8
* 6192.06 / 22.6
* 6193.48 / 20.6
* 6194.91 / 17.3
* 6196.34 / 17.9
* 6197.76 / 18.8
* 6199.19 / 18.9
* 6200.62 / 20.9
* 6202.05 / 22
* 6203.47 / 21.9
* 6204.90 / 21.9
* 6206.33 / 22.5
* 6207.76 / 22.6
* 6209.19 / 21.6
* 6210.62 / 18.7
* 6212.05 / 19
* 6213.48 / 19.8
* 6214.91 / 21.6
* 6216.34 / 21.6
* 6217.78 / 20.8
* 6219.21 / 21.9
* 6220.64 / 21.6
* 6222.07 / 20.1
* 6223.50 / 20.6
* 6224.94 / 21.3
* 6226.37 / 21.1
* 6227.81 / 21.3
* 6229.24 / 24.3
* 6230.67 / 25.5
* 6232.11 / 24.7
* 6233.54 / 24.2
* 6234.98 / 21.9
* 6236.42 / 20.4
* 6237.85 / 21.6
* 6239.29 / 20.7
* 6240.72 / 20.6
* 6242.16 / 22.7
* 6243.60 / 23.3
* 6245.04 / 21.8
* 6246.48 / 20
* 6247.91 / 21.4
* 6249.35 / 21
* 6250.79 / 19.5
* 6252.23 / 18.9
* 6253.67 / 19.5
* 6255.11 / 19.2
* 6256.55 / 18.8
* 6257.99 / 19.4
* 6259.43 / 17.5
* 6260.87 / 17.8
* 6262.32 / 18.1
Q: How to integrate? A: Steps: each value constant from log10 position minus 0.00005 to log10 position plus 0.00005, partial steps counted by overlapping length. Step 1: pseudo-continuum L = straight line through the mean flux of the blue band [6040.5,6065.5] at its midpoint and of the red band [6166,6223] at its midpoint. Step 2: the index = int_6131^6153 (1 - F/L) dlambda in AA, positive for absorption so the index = 5.84 AA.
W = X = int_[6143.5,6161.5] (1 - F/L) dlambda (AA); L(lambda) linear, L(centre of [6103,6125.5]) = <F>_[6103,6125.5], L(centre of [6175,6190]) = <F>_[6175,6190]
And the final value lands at 3.6 AA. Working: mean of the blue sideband 18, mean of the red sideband 21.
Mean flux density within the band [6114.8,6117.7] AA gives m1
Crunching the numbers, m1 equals 17.5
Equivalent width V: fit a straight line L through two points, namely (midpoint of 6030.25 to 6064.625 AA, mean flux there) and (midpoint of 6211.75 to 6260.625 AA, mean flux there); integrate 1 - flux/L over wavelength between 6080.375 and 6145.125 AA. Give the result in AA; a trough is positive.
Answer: 7.3 AA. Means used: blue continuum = 18.8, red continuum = 21.1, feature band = 17.3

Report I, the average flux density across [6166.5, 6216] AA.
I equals 20.4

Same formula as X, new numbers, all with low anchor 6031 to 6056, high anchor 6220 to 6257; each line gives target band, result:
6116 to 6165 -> 8.62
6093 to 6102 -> 0.99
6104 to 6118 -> 0.66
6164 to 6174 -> 0.28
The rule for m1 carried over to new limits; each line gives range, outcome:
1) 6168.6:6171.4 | 18.1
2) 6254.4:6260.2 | 18.7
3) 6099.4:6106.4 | 16.6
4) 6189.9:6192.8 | 22.2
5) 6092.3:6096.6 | 18.8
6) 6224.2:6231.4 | 22.7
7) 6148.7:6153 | 14.6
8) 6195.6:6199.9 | 18.5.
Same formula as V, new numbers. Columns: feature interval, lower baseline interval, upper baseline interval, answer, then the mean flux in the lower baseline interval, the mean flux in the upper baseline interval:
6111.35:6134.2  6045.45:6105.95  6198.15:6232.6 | 2.71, 18.7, 21.5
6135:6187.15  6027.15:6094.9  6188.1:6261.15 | 6.37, 18.7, 20.9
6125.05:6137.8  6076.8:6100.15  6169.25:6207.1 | 2.16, 18.9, 20.4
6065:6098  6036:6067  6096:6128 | -1.07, 18.8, 17.4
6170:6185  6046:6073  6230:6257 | 0.44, 19.1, 21.4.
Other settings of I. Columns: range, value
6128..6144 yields 15.3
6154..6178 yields 18.8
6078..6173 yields 17.4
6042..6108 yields 18.6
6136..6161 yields 15.1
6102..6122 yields 18.2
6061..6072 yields 18.2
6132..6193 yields 18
